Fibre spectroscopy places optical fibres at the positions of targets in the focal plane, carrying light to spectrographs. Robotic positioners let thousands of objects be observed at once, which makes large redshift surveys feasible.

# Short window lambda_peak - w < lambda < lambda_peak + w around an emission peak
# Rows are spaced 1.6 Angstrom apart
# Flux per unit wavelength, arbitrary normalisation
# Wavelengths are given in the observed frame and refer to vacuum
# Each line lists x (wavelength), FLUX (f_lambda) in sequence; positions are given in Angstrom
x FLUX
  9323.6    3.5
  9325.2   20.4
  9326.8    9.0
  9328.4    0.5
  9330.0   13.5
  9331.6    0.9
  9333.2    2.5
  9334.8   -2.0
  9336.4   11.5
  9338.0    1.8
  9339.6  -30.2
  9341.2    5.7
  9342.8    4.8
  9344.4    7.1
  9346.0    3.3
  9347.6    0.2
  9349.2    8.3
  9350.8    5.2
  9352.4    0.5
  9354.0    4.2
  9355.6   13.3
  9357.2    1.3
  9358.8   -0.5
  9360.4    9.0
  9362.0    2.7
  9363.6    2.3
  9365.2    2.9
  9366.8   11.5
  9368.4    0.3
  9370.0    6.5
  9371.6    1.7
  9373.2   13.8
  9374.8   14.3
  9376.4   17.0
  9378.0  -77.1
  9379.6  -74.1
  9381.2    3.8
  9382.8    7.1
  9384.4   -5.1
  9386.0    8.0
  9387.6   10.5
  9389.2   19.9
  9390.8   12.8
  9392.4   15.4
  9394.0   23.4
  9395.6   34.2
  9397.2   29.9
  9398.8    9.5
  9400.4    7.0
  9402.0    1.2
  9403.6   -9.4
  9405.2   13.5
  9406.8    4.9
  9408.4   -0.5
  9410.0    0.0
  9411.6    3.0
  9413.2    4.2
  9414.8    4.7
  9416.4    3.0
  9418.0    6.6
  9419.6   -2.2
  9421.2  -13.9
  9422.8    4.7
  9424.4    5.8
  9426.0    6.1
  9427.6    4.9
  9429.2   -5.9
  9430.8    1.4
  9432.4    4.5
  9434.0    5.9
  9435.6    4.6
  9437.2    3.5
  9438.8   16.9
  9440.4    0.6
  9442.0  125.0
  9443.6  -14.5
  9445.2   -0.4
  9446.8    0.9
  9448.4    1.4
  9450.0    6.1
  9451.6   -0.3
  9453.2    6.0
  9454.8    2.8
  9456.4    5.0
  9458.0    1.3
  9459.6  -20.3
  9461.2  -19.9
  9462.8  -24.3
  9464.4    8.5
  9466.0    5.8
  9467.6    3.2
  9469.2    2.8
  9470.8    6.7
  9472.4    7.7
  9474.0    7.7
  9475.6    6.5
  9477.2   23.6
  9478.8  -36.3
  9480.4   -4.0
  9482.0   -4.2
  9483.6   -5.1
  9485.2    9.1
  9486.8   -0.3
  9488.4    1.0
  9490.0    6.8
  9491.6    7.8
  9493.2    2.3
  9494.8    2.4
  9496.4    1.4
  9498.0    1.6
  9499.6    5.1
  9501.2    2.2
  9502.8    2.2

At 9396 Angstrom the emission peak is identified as [O III]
